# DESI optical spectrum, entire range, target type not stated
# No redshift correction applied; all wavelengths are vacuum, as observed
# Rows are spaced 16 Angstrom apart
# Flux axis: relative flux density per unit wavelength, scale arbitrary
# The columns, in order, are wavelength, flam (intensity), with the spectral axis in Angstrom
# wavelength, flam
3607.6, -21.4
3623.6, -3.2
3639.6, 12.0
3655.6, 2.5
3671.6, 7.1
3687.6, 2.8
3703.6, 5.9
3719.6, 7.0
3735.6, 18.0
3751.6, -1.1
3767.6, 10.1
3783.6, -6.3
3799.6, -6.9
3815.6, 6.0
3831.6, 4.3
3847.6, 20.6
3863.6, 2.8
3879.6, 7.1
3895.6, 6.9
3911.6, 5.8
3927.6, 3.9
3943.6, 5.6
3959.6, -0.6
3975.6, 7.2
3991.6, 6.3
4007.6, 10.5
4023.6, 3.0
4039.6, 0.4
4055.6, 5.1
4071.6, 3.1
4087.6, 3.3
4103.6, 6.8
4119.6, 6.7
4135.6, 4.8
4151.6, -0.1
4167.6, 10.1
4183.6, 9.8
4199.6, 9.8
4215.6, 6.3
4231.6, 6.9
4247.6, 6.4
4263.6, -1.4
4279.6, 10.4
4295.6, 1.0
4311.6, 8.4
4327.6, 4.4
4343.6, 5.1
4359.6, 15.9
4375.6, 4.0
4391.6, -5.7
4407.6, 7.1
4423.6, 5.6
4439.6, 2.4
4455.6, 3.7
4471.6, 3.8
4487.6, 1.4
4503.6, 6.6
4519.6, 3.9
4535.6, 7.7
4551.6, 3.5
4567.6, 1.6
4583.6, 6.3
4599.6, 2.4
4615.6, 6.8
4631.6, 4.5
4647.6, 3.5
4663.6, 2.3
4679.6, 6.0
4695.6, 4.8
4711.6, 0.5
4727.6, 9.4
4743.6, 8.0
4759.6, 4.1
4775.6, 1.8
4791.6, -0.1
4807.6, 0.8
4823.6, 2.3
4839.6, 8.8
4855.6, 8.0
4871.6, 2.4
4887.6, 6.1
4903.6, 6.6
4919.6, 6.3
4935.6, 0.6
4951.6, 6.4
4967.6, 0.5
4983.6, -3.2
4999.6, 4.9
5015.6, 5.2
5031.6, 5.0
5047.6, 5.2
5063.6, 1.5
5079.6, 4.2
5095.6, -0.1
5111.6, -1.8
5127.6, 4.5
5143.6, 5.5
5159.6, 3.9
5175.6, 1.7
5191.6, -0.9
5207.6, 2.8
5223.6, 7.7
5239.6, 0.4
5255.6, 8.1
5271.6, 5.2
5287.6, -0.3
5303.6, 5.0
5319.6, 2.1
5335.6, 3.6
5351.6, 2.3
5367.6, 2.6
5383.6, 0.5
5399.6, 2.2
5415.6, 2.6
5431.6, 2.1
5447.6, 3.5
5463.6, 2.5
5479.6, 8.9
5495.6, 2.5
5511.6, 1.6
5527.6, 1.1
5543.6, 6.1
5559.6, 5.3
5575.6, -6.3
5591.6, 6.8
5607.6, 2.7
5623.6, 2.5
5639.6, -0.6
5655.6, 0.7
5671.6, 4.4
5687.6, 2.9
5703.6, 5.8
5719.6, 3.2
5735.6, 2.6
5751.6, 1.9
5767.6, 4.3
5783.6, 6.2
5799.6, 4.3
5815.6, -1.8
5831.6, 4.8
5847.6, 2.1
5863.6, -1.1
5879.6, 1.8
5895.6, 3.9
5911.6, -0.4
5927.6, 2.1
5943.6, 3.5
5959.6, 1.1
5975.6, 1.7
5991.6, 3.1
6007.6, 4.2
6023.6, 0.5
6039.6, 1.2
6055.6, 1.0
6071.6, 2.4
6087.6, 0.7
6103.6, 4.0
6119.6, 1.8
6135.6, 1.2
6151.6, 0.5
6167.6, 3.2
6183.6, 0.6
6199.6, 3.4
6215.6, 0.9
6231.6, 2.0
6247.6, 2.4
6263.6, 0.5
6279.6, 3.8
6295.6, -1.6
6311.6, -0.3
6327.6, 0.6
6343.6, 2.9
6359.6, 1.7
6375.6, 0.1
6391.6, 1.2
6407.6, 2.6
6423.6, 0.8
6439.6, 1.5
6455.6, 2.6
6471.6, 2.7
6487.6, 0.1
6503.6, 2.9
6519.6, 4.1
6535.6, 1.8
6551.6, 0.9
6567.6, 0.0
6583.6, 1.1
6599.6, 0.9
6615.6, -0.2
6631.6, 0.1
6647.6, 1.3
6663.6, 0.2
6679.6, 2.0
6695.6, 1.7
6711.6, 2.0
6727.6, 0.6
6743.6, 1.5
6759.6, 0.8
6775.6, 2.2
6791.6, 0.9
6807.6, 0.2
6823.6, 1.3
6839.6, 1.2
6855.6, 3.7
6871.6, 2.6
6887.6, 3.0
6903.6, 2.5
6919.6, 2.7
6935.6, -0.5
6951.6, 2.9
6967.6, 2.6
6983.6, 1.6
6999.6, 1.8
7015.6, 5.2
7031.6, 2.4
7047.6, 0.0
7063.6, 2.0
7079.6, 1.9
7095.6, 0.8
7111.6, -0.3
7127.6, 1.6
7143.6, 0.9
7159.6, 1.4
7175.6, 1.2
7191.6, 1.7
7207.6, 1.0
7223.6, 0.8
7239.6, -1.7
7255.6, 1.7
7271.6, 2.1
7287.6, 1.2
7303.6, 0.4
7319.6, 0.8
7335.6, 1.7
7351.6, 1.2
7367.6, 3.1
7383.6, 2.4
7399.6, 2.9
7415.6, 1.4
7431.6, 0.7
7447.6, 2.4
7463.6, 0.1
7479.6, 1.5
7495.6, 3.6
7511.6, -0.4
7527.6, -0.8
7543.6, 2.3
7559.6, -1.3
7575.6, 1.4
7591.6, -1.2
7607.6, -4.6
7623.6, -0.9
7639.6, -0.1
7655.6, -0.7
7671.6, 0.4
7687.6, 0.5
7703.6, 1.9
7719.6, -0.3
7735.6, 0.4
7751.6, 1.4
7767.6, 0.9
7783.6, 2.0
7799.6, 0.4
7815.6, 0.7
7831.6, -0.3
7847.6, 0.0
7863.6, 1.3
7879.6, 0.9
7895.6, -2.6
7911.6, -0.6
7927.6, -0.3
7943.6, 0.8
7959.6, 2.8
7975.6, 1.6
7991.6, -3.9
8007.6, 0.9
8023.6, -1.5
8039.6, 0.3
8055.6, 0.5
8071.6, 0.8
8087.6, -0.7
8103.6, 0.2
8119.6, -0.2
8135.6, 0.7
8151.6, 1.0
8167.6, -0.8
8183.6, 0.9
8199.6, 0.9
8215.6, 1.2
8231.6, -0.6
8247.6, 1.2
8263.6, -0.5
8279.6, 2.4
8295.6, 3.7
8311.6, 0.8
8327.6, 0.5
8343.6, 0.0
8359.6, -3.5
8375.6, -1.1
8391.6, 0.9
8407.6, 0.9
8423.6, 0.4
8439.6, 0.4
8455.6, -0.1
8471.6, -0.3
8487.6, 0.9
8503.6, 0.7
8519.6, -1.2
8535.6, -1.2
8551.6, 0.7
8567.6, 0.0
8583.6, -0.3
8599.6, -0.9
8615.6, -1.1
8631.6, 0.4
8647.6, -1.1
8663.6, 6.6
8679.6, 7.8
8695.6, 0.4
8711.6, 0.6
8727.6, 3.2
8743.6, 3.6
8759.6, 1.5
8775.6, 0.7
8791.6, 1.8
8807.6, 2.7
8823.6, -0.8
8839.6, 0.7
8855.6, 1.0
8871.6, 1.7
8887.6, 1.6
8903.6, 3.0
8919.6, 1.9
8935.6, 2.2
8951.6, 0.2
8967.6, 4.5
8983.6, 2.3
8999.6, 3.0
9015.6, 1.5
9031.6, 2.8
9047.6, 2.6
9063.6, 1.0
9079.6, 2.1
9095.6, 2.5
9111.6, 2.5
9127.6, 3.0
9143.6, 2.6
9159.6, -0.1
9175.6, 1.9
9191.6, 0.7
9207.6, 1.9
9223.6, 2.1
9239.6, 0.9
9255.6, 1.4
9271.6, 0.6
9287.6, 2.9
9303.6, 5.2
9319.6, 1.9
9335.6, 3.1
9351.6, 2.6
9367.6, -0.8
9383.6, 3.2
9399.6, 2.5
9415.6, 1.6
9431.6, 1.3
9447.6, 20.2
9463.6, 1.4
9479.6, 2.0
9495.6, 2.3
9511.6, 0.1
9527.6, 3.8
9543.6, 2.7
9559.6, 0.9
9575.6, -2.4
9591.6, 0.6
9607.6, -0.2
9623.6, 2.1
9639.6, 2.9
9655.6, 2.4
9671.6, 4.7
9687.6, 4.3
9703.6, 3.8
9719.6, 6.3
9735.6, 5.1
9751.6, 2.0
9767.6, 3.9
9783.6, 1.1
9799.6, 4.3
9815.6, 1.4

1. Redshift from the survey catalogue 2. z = 1.326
